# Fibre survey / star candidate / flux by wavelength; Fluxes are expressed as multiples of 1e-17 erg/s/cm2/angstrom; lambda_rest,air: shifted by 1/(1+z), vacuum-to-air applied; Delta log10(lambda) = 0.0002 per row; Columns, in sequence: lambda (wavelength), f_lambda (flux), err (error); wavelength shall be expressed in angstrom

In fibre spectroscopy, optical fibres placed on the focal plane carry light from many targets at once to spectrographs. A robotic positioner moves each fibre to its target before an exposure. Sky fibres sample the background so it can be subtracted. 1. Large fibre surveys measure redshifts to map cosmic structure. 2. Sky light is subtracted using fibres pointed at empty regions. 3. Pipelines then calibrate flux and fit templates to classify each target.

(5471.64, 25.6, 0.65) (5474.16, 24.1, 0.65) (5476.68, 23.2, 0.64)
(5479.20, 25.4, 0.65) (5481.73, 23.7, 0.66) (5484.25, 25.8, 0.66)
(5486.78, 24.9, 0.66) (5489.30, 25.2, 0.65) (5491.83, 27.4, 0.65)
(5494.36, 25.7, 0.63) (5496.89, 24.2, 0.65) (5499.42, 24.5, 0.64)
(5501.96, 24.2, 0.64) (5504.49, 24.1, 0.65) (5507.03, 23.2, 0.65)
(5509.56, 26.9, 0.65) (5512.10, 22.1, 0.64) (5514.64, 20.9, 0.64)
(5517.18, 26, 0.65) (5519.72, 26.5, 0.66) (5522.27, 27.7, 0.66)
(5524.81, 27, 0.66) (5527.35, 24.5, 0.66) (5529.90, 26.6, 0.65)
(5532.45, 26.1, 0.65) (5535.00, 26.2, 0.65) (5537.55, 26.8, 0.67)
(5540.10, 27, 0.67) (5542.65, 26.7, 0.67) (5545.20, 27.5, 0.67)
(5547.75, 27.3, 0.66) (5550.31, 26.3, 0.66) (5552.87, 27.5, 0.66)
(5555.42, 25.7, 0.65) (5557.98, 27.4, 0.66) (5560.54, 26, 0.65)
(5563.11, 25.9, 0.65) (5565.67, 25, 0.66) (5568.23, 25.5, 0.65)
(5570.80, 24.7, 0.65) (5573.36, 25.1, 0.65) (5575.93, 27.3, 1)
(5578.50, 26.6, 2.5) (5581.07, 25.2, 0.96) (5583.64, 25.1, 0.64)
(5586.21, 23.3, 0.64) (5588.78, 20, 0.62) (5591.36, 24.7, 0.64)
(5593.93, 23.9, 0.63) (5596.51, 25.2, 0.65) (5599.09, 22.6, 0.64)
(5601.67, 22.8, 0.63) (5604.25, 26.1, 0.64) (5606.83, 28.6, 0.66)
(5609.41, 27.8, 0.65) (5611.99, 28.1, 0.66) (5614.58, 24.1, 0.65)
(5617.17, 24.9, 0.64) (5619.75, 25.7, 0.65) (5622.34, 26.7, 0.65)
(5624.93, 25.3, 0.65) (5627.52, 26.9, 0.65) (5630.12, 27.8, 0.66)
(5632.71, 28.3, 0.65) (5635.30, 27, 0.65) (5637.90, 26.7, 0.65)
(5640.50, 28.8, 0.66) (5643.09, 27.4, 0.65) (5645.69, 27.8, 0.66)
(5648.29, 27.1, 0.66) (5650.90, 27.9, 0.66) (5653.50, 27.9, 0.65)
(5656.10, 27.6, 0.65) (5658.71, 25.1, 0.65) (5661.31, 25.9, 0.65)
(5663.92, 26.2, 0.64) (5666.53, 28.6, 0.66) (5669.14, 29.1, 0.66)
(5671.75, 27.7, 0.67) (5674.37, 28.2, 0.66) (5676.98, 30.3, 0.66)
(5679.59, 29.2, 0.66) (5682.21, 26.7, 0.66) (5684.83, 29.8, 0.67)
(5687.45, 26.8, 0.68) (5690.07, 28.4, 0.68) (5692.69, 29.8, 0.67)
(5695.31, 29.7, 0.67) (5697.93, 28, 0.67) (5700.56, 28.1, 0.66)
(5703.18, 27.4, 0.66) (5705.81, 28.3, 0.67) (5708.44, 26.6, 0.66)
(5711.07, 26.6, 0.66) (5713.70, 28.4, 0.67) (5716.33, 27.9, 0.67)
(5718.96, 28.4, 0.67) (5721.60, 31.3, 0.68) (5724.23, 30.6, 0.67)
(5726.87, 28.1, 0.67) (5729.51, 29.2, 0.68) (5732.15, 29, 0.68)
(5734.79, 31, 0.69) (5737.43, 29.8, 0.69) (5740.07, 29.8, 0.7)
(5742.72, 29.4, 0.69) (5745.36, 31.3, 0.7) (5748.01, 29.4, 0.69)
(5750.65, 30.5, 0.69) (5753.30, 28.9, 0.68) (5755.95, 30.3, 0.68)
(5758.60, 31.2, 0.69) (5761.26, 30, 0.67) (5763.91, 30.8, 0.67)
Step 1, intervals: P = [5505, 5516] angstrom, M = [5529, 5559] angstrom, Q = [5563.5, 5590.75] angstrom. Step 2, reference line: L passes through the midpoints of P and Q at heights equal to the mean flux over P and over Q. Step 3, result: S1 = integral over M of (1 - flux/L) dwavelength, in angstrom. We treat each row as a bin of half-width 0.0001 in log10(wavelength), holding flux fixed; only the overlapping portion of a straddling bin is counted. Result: -3.3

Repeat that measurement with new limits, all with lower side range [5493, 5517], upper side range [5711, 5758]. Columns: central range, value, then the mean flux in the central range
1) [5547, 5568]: -0.8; 26.3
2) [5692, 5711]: 0.4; 28.1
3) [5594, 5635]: 1.0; 26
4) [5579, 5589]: 0.7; 24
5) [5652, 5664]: 0.5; 26.6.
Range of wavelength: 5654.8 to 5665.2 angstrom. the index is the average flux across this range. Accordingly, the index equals 26.2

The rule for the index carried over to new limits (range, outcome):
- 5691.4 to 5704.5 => 28.6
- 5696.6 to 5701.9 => 28.1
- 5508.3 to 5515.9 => 23.3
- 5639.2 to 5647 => 28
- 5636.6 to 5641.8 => 27.8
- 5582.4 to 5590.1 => 22.8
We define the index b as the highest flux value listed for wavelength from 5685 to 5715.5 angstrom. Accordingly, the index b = 29.8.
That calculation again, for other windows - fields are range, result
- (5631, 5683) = 30.3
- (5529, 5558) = 27.5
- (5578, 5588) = 26.6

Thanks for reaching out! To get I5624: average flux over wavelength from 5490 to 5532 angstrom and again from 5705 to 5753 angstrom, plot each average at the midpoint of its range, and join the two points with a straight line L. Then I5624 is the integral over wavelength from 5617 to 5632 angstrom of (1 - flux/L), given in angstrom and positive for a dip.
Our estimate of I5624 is 0.5 angstrom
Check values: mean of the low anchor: 25.1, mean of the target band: 26.4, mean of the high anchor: 29.2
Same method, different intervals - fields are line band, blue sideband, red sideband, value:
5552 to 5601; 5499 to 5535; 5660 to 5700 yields 2.2 angstrom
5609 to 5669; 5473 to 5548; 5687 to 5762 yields 1.4 angstrom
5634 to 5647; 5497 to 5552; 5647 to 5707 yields -0.1 angstrom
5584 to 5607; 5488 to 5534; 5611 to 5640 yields 2.0 angstrom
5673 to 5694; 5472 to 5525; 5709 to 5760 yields -0.1 angstrom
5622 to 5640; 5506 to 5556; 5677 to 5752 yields 0.3 angstrom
